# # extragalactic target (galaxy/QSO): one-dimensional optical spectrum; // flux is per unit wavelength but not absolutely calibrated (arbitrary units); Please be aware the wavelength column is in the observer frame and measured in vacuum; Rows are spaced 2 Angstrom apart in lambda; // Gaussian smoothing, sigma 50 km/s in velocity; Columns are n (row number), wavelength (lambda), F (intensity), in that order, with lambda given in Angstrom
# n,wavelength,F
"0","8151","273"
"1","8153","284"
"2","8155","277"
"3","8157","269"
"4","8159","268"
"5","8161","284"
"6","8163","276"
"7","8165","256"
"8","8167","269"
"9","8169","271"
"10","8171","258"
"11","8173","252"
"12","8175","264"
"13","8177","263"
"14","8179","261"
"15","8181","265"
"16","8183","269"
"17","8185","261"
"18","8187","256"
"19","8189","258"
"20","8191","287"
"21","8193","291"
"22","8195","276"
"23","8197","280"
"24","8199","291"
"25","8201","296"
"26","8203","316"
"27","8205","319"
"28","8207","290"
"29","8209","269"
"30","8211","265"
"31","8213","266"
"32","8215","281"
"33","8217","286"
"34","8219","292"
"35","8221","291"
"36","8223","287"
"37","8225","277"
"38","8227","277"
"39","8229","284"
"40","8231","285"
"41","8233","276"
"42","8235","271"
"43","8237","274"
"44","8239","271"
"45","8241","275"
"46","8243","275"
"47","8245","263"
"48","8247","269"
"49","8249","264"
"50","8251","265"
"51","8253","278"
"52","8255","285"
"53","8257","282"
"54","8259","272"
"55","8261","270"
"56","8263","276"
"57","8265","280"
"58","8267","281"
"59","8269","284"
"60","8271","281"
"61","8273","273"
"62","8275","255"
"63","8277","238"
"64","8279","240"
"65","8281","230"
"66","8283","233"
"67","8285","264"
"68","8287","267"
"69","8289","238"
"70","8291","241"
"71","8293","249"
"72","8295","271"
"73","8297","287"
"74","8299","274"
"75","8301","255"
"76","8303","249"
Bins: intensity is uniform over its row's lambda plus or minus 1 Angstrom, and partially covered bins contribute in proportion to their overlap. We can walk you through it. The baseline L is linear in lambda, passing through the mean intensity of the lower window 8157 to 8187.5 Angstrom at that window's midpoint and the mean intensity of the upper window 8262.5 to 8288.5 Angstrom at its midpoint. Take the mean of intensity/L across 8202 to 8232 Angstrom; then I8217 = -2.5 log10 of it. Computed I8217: -0.09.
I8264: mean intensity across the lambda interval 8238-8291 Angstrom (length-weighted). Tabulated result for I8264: 265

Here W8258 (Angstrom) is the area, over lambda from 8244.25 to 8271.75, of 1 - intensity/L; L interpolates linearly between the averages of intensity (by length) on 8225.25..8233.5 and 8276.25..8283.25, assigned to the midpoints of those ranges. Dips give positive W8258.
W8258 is -2.2 Angstrom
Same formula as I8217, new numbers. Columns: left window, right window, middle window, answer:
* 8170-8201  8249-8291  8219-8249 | -0.042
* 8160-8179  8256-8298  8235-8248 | -0.031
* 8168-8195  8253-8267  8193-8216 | -0.066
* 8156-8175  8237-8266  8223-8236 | -0.029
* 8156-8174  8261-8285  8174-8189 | 0.015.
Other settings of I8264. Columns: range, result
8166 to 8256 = 276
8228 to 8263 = 274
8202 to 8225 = 287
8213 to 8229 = 283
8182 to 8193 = 268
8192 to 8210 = 292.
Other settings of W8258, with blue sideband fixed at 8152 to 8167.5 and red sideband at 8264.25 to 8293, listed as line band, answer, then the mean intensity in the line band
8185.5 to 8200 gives -0.4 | 276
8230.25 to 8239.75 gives -0.4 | 275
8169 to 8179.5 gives 0.4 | 261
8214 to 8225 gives -0.9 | 286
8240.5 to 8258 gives -0.8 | 273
